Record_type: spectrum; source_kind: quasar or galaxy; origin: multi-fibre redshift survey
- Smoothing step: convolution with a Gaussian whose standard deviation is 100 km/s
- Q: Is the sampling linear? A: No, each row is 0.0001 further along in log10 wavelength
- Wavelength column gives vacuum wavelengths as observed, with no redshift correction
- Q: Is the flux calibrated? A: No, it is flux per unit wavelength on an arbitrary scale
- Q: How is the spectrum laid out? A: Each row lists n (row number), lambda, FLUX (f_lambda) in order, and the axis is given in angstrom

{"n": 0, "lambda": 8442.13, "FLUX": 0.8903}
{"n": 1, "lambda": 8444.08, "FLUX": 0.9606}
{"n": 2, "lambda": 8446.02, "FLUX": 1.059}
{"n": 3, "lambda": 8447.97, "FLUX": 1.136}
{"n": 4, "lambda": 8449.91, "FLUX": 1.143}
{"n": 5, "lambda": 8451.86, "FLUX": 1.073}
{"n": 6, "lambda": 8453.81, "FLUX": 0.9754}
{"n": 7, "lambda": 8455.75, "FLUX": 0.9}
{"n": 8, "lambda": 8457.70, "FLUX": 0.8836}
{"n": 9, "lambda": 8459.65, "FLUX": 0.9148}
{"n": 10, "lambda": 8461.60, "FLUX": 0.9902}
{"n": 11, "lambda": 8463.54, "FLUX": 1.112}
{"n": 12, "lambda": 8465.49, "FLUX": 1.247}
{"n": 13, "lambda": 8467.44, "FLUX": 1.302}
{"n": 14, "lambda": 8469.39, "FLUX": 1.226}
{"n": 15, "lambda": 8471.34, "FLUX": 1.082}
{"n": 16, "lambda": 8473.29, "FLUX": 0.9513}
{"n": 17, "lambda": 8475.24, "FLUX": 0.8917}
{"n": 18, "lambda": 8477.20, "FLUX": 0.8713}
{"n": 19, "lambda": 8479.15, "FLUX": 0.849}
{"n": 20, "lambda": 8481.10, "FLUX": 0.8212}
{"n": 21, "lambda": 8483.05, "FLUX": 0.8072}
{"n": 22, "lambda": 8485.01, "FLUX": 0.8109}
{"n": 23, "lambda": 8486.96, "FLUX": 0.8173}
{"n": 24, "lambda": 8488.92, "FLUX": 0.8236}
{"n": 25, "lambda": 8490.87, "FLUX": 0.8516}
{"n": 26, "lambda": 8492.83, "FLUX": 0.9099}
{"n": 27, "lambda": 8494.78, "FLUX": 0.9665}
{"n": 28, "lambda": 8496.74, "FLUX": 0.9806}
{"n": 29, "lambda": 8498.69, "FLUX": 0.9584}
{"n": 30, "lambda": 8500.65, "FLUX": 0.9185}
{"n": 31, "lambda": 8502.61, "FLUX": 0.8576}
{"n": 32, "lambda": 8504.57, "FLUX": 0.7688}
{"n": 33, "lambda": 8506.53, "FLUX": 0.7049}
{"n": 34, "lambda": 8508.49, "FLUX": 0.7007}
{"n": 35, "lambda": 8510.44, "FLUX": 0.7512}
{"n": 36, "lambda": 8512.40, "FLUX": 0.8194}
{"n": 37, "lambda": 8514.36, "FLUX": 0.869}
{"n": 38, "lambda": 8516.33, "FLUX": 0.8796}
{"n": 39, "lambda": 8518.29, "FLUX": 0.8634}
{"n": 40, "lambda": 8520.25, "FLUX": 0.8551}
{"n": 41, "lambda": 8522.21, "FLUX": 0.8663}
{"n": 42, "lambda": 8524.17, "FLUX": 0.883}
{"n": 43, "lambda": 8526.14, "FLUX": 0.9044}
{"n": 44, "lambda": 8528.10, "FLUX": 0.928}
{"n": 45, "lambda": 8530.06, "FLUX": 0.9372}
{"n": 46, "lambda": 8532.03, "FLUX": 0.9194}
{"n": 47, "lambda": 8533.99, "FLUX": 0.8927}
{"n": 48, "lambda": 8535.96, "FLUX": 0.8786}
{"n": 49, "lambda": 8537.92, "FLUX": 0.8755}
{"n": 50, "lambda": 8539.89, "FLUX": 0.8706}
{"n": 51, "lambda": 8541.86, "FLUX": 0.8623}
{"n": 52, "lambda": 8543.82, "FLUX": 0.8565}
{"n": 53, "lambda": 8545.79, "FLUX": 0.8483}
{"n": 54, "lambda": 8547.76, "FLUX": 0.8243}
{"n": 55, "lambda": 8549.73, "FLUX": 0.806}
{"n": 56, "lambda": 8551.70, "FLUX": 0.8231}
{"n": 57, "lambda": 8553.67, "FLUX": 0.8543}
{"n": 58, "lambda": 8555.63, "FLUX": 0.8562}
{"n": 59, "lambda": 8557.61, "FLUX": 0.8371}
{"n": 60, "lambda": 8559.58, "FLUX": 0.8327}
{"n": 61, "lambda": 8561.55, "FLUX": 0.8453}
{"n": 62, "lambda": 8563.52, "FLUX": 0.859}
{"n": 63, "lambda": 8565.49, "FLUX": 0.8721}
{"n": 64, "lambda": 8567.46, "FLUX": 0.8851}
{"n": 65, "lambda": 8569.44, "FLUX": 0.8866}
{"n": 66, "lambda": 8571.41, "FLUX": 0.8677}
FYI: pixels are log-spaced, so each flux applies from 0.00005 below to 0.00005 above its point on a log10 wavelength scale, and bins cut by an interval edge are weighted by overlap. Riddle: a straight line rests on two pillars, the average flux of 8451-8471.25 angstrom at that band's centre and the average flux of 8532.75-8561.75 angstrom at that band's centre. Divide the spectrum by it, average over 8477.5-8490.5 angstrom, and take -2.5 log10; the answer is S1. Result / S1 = 0.22 mag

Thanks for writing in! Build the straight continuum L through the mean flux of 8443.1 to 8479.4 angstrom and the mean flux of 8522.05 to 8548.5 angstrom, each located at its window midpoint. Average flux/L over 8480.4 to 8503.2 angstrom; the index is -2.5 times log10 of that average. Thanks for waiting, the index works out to 0.11 mag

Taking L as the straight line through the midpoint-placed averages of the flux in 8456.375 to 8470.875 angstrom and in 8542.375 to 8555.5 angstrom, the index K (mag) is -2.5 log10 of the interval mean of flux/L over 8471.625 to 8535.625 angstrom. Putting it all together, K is 0.12 mag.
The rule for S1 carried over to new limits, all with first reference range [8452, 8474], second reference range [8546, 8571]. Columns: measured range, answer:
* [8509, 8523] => 0.124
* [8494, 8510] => 0.143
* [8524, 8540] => 0.006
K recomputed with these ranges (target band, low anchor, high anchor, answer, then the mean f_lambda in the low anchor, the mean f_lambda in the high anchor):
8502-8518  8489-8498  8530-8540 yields 0.14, 0.919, 0.894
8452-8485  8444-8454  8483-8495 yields -0.02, 1.07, 0.852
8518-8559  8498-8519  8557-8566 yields -0.04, 0.824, 0.849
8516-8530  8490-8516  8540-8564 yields -0.05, 0.851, 0.843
